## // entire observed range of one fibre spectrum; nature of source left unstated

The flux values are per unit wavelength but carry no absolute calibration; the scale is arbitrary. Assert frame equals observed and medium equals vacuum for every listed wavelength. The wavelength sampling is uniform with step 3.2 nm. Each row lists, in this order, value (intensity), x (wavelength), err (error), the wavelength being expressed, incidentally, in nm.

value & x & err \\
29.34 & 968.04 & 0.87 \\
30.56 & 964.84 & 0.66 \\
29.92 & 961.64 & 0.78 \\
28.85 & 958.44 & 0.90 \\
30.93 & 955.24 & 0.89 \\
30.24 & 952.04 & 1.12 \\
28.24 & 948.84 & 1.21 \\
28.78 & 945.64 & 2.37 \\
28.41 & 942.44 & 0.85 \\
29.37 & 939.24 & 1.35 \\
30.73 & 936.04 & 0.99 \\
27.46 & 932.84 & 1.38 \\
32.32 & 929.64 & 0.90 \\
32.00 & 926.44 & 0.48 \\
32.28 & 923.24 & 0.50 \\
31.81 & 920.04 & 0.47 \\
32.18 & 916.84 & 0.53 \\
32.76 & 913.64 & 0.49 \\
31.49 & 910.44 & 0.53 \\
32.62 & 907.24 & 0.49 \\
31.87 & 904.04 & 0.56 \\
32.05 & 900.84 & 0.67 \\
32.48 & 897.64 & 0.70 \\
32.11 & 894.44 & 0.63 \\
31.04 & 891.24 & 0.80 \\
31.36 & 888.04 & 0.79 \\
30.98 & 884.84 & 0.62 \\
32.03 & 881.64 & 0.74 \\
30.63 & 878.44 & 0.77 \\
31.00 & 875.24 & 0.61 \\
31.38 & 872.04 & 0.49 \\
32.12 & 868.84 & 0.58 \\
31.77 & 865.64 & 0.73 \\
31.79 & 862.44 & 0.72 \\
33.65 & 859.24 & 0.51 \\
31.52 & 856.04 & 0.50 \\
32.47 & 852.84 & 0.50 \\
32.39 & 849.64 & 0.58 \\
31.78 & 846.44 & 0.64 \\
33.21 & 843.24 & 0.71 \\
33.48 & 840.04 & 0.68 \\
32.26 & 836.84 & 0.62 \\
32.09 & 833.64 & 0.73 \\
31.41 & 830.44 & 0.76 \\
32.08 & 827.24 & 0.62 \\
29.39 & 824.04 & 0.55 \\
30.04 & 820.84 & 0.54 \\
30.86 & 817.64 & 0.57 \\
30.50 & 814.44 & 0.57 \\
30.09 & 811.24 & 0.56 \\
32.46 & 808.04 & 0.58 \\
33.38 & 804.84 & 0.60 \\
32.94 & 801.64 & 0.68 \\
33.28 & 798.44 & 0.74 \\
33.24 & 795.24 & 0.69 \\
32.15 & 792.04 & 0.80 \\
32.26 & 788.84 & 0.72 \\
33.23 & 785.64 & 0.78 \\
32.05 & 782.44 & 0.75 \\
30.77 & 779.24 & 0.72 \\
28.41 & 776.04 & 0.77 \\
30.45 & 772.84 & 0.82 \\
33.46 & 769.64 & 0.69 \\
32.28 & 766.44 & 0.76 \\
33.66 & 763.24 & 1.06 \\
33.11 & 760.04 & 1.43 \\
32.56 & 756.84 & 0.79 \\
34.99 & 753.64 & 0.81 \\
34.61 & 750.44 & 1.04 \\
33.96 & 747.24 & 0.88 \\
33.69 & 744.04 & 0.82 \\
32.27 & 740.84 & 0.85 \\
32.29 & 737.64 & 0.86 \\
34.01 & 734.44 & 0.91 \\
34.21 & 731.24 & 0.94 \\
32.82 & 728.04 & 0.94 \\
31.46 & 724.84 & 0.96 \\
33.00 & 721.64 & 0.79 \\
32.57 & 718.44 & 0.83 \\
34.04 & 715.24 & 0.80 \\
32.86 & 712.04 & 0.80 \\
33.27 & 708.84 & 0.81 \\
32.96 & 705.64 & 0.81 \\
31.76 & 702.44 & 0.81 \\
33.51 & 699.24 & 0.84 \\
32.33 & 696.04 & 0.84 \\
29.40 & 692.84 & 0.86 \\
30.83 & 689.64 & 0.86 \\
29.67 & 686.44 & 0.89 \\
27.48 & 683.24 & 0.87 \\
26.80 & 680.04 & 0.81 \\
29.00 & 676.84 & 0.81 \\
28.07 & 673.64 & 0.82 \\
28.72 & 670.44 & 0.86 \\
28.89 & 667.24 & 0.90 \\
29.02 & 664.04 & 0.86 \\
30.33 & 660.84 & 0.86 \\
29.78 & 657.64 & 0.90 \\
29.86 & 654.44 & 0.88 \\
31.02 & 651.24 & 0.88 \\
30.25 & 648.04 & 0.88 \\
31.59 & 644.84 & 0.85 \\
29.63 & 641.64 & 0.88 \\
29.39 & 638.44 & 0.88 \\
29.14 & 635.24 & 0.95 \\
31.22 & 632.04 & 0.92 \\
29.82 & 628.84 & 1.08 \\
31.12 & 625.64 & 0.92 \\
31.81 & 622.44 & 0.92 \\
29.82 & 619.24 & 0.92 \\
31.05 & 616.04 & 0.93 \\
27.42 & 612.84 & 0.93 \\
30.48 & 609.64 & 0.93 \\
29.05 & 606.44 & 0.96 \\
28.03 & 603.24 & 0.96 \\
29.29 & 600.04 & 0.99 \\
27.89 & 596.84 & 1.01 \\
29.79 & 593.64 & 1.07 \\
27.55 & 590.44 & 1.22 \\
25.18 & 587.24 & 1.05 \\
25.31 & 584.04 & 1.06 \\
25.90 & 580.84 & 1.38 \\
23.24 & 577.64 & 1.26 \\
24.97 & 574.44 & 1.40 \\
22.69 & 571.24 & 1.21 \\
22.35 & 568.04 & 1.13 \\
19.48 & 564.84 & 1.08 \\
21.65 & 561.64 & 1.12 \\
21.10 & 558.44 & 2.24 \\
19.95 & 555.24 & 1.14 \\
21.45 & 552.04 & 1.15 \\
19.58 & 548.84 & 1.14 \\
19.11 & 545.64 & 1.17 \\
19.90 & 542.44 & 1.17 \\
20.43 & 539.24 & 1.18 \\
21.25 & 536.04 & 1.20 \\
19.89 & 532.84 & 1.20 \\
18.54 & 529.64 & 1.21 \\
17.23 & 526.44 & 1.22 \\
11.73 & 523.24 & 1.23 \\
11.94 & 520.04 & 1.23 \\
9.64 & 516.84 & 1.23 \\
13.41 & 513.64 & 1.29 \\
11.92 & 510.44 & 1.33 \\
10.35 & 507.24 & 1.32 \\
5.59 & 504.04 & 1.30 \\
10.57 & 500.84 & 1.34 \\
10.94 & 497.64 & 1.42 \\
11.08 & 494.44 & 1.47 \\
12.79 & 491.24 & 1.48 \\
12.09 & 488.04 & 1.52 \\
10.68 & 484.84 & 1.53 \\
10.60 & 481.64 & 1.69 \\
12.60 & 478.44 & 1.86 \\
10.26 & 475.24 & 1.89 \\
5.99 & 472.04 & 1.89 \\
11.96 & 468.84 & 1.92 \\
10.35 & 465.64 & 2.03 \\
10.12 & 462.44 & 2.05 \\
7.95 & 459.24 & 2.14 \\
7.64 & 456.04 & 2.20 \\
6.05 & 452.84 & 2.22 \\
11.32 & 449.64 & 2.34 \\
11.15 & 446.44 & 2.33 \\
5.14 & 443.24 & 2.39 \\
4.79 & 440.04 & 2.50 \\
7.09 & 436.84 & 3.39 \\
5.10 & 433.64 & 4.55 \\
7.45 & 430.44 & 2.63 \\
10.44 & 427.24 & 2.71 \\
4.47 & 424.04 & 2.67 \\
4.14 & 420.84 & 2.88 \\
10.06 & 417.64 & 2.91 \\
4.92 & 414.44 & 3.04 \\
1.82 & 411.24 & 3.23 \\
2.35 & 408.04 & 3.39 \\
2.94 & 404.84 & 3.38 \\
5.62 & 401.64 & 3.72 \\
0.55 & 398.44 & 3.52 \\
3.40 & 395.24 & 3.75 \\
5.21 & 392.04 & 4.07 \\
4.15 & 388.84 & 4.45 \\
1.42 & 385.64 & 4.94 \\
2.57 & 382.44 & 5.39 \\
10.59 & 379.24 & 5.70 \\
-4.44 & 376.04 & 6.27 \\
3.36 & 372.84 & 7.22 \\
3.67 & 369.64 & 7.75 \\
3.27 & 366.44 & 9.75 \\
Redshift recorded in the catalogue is 0.32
